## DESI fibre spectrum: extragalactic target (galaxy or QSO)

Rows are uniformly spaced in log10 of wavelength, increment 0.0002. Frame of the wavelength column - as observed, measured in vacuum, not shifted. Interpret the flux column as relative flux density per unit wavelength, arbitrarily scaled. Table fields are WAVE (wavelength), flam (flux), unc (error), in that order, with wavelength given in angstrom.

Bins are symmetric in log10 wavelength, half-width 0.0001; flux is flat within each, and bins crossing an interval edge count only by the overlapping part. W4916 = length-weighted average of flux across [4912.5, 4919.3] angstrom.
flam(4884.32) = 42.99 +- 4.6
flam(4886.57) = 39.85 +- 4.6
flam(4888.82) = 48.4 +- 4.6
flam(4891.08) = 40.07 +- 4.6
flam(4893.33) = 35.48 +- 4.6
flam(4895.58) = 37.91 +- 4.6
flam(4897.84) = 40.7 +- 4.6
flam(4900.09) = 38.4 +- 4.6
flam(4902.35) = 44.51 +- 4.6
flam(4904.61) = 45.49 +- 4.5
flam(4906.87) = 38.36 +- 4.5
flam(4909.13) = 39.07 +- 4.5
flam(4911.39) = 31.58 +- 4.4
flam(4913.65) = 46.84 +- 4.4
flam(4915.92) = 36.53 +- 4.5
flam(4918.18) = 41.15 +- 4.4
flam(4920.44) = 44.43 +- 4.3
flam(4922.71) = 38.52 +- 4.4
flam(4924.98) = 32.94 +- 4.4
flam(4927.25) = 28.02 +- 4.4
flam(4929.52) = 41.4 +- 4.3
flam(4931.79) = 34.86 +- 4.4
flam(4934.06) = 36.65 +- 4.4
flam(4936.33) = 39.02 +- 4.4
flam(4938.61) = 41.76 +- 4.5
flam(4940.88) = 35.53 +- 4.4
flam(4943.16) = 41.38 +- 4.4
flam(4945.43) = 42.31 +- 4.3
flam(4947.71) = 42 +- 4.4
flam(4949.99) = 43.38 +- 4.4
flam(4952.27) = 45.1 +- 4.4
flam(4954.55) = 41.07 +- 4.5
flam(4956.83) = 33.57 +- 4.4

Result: 41.5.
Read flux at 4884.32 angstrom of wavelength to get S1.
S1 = 42.99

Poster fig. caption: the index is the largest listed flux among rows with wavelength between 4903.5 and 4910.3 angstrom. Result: 45.49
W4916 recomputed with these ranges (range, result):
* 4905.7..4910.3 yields 38.7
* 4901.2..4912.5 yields 39.8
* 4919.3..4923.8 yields 41.5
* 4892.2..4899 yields 38.1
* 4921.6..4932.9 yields 35.1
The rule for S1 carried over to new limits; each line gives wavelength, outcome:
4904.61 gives 45.49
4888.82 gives 48.4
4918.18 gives 41.15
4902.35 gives 44.51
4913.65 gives 46.84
